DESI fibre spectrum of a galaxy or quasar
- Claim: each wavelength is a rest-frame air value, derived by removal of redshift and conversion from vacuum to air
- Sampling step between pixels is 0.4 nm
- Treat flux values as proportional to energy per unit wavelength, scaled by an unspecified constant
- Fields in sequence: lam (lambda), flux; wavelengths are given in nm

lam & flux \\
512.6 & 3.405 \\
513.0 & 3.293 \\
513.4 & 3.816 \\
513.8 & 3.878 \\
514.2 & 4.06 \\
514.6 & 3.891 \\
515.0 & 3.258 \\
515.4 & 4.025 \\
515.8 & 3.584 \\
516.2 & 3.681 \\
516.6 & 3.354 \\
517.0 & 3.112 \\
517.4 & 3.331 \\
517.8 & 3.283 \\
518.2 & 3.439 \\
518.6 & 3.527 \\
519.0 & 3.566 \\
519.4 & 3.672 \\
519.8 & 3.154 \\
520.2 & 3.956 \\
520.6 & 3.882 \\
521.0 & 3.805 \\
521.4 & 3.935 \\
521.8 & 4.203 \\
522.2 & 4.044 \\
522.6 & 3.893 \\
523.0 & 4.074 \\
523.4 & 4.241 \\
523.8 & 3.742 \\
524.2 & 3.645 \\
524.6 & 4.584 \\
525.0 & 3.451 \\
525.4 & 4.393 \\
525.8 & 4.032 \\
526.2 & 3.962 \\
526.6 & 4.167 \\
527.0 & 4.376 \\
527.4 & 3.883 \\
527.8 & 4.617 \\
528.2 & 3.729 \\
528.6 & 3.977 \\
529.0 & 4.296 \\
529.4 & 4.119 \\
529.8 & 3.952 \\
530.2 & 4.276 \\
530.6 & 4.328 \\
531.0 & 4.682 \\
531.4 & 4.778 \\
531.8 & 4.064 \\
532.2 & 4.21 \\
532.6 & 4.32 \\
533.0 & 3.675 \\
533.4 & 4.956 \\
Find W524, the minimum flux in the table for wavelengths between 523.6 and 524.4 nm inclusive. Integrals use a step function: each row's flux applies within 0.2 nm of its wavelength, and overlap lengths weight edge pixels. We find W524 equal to 3.645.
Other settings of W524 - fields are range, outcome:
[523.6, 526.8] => 3.451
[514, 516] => 3.258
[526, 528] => 3.883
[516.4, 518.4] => 3.112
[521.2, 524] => 3.742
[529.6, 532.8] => 3.952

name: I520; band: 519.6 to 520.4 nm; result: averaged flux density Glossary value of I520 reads 3.55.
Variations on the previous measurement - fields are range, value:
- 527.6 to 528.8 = 4.11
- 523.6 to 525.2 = 3.86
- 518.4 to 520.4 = 3.58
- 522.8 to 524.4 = 3.93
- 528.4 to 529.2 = 4.14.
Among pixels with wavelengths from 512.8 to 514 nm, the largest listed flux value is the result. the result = 3.878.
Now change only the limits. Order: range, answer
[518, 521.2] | 3.956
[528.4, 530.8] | 4.328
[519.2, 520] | 3.672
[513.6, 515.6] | 4.06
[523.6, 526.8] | 4.584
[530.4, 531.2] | 4.682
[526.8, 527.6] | 4.376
